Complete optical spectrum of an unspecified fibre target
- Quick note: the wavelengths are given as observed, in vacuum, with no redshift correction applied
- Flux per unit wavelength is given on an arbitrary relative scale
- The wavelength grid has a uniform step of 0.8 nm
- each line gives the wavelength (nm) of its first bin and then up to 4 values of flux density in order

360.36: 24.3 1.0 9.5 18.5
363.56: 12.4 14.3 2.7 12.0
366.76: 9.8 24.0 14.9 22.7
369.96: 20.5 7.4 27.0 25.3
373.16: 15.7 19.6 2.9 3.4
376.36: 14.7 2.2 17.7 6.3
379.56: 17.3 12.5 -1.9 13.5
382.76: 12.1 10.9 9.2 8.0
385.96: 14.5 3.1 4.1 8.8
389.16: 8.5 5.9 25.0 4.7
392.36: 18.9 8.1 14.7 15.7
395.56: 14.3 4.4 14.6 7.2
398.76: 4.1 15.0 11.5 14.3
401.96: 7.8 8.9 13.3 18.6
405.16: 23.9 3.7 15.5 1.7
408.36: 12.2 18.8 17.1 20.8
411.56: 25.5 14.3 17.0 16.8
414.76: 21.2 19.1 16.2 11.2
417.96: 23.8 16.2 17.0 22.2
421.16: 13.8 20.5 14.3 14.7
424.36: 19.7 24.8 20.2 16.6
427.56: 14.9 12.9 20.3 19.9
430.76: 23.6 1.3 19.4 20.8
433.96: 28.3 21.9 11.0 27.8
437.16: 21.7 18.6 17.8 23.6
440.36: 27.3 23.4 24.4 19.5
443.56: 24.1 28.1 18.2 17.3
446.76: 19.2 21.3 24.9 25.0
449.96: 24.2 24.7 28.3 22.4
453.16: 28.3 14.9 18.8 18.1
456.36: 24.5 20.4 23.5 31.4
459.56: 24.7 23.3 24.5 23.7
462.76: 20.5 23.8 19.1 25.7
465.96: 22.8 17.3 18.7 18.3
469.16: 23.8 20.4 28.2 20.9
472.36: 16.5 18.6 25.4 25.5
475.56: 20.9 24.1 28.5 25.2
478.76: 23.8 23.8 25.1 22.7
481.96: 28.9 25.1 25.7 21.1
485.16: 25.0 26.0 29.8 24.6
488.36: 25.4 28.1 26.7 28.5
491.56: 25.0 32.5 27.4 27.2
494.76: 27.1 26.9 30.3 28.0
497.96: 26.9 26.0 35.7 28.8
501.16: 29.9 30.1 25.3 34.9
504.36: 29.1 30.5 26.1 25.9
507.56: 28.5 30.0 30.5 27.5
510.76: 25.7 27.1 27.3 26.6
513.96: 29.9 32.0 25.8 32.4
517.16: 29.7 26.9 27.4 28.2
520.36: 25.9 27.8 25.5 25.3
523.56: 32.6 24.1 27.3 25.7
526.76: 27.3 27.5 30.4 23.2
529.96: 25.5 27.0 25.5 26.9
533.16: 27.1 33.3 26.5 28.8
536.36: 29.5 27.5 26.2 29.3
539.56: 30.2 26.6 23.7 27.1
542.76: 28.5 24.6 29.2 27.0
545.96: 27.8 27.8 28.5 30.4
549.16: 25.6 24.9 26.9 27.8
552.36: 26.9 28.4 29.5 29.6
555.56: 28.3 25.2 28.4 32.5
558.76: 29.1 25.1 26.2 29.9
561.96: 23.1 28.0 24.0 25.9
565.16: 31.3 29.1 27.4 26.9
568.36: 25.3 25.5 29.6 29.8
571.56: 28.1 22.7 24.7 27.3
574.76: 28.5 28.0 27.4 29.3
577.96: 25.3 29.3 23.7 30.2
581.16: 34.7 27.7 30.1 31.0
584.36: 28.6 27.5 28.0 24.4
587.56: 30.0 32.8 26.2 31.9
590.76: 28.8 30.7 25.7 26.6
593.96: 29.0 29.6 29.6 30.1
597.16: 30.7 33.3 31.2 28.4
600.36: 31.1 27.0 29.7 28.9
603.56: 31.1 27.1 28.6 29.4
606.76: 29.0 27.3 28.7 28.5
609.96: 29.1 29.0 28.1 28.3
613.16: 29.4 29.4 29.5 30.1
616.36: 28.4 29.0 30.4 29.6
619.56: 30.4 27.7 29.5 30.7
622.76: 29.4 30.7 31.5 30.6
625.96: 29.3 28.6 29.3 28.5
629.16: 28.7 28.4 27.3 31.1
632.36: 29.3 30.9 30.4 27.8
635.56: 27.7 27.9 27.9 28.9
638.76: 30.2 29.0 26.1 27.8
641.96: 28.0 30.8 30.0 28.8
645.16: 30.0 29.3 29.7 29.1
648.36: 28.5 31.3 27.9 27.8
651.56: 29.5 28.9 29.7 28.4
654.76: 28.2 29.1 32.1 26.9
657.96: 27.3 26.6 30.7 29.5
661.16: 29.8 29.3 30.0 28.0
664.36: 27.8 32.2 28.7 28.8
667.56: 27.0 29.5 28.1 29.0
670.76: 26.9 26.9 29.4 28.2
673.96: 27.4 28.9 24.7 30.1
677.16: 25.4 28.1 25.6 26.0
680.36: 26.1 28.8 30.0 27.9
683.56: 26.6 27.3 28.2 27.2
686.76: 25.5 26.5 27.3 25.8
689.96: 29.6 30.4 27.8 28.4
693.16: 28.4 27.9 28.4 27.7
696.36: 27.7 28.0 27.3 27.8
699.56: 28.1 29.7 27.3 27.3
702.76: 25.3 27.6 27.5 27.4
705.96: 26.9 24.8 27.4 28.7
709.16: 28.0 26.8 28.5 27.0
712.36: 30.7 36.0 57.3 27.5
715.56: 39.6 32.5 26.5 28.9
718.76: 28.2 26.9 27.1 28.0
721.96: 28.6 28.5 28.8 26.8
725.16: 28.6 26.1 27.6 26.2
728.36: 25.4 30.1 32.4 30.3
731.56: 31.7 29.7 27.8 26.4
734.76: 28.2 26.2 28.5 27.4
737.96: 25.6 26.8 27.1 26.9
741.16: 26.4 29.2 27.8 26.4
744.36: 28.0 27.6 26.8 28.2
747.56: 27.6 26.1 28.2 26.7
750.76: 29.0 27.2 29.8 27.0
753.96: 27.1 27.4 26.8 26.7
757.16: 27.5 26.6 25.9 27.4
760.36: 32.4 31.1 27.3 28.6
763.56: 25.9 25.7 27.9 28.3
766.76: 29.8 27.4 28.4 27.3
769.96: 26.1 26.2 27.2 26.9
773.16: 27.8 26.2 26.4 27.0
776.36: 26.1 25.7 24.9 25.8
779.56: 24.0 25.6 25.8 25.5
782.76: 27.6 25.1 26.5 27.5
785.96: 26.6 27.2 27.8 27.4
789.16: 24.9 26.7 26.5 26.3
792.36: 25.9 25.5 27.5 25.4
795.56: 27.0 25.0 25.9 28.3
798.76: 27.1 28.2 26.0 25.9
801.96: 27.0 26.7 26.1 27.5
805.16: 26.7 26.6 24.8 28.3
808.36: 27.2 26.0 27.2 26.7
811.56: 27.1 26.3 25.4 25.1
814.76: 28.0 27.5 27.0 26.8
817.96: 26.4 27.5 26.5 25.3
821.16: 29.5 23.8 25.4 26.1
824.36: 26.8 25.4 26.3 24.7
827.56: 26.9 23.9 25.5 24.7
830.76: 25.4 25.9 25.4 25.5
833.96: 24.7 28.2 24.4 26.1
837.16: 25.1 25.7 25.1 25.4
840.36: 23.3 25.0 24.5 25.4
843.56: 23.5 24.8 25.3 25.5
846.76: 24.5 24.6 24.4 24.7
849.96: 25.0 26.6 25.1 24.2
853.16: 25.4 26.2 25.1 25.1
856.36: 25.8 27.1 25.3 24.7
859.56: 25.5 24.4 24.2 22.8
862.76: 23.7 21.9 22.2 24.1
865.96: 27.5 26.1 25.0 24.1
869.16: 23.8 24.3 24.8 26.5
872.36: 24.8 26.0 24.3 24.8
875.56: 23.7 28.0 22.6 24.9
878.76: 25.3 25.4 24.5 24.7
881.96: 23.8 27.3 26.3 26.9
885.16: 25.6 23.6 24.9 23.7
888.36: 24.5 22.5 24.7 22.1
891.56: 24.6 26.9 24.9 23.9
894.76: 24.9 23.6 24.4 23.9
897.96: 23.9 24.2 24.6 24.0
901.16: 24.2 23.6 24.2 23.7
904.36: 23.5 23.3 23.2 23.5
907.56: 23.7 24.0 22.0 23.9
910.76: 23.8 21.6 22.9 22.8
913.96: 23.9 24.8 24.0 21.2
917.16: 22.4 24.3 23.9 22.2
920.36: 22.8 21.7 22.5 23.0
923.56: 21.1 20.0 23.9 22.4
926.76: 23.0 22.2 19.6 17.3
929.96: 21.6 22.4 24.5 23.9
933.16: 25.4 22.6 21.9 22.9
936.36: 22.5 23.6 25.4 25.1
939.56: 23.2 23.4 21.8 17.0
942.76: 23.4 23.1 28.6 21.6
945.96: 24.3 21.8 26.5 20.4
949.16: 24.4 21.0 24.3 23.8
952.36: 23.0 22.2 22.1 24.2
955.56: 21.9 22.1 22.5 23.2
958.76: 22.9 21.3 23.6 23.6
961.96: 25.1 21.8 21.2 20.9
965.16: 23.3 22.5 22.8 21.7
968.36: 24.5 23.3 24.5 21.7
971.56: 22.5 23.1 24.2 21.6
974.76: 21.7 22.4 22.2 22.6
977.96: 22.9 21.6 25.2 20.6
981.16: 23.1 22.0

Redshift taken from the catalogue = 0.09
